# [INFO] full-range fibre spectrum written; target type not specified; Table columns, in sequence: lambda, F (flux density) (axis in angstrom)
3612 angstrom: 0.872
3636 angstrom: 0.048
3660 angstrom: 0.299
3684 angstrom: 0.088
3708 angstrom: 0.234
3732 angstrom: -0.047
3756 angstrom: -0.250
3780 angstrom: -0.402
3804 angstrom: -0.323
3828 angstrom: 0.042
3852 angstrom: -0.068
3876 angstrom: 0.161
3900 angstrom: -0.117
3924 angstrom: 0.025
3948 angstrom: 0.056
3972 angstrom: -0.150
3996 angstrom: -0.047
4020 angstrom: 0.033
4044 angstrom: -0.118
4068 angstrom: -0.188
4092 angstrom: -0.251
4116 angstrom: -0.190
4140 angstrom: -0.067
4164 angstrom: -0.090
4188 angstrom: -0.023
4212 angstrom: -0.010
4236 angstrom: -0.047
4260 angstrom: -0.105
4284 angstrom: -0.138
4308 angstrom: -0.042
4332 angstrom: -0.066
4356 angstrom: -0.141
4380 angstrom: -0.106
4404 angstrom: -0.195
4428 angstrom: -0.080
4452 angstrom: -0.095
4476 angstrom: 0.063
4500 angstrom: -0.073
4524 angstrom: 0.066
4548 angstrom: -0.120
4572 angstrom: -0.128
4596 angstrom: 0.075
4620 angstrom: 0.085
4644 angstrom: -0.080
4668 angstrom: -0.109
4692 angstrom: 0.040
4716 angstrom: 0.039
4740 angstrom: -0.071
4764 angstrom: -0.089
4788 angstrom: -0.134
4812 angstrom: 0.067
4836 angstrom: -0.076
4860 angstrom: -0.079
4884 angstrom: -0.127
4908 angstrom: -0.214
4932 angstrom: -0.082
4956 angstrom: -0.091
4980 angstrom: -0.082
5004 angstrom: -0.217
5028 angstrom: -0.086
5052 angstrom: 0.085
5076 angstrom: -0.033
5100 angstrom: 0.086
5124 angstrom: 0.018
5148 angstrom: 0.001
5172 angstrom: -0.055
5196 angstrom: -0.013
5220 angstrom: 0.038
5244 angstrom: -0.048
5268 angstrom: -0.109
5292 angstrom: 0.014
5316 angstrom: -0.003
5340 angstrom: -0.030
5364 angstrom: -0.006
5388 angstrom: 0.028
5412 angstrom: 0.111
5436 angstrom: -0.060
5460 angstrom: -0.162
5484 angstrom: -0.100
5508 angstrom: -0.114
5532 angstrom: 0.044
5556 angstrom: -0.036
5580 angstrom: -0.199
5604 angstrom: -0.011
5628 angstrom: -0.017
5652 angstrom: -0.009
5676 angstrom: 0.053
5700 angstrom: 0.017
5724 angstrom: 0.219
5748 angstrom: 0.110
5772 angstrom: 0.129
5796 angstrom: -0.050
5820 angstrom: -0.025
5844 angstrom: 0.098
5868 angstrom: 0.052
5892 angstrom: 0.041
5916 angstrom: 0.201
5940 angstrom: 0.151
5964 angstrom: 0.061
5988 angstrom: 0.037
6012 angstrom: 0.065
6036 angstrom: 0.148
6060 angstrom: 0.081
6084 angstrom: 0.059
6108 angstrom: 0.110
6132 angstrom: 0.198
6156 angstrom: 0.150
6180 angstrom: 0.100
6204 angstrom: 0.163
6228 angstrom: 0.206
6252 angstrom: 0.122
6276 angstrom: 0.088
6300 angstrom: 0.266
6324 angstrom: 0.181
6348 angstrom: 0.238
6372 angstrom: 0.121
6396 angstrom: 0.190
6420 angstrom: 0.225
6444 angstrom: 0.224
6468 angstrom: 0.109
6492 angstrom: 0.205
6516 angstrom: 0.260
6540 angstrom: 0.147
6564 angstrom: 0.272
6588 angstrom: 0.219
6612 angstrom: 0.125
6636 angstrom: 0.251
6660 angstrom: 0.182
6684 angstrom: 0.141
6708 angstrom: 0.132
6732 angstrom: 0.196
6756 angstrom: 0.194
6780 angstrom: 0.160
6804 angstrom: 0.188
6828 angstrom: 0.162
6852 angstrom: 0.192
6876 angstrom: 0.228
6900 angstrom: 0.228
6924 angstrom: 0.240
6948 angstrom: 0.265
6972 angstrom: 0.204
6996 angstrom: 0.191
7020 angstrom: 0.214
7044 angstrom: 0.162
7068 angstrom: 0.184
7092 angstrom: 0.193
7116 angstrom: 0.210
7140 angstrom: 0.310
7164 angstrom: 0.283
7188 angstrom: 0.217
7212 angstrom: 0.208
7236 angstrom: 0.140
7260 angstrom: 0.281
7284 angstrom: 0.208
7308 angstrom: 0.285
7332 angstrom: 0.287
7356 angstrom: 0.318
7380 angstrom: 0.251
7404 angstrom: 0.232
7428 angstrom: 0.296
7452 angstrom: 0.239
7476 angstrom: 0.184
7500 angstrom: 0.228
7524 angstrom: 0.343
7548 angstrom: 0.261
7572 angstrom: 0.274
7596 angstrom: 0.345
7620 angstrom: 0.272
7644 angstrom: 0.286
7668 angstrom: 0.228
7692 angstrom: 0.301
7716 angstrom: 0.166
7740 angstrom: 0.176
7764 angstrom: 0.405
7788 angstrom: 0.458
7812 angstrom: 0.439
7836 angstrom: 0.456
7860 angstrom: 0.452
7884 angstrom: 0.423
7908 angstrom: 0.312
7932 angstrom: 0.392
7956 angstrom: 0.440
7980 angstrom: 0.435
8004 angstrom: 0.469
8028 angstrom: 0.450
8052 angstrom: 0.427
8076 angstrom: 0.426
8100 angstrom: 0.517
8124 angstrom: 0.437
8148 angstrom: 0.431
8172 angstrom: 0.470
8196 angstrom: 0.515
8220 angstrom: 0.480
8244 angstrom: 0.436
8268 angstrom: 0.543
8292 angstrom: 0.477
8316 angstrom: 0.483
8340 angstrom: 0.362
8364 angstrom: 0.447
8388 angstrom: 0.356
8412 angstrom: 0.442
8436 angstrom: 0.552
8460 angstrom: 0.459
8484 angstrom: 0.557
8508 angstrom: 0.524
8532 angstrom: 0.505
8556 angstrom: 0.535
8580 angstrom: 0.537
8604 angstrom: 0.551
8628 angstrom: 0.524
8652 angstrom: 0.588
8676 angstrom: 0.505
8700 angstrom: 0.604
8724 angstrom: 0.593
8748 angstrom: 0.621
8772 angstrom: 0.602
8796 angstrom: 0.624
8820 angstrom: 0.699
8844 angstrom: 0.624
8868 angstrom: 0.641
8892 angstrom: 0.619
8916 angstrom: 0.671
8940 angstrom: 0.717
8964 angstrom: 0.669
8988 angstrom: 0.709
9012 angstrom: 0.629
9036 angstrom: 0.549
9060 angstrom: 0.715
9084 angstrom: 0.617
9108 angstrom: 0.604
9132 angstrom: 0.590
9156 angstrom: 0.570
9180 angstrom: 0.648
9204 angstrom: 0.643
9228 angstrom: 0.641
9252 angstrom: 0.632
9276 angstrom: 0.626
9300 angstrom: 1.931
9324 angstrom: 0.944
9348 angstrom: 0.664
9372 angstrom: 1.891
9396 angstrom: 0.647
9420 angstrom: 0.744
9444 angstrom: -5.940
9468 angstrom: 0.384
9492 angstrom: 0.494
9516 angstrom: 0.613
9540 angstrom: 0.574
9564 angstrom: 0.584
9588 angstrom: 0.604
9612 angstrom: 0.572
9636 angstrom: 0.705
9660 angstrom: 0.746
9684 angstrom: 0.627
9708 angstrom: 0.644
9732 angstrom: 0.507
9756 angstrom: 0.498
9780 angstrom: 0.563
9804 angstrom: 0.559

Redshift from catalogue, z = 0.946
